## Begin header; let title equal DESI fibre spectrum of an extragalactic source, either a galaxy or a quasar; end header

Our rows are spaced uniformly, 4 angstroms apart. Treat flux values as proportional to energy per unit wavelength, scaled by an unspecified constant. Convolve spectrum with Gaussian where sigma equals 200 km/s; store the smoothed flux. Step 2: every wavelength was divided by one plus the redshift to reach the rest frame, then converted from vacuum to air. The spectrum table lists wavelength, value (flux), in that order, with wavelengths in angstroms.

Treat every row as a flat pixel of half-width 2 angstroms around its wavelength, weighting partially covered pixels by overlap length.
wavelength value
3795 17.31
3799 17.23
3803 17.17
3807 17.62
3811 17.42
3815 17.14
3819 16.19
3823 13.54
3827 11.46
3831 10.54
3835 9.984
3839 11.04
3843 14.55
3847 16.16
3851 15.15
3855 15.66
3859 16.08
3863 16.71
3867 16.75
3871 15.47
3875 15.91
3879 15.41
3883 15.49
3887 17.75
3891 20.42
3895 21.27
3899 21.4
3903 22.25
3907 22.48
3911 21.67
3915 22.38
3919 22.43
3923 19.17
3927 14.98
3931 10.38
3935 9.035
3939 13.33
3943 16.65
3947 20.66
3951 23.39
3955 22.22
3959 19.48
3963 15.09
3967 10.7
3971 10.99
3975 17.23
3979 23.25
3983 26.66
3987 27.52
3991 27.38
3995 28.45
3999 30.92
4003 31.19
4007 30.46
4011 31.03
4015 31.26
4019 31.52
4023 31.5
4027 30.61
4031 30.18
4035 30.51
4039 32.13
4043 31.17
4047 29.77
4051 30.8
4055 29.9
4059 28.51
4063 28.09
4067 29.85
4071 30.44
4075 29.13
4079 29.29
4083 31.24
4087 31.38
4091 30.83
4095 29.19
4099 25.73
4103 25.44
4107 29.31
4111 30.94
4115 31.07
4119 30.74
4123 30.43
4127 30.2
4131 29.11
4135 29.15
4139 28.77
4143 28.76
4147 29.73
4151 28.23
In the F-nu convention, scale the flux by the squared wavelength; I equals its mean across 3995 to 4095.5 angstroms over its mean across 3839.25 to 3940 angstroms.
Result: 1.91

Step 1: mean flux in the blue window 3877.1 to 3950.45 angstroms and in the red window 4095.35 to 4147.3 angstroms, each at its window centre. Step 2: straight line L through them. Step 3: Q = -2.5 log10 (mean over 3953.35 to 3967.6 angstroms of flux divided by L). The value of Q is 0.19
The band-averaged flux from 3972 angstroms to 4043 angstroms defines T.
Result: 28.7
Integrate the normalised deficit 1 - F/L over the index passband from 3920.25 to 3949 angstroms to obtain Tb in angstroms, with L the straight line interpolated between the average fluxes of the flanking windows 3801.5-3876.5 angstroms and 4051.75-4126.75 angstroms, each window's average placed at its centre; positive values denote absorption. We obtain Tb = 7.6 angstroms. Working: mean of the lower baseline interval 15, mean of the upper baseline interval 29.6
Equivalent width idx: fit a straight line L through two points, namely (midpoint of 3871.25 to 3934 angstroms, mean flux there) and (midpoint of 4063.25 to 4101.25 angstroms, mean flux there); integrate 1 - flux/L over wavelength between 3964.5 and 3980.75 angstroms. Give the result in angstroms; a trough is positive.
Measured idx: 5.4 angstroms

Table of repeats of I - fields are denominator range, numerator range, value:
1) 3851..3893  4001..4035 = 2.02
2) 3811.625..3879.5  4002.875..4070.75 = 2.30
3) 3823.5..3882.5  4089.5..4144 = 2.32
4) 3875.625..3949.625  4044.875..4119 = 1.77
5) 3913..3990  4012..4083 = 1.74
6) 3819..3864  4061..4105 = 2.39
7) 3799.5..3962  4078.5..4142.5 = 1.96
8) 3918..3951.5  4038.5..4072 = 1.96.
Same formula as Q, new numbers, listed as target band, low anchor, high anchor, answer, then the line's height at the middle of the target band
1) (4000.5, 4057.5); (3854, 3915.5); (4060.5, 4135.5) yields -0.19 mag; 26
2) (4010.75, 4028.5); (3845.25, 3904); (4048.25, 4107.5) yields -0.20 mag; 25.9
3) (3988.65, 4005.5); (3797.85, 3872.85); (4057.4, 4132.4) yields -0.22 mag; 24.1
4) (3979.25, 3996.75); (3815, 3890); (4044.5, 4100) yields -0.13 mag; 24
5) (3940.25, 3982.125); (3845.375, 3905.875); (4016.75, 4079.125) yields 0.30 mag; 23.8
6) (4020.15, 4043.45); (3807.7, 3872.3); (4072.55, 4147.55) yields -0.23 mag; 25.2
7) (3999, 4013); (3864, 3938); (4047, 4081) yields -0.21 mag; 25.4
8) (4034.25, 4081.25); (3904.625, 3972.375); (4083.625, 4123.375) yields -0.15 mag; 26.2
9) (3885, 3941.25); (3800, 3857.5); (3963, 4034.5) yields 0.09 mag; 20.4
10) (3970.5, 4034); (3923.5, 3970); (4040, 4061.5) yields -0.18 mag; 23.5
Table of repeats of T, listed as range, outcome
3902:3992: 19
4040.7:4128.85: 29.7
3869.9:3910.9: 19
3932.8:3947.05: 14.1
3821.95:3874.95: 14.2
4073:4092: 30.3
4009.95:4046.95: 31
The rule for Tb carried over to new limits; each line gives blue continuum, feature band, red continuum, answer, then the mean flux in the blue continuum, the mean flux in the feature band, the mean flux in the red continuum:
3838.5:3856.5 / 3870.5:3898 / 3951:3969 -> -3.4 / 14.8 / 17.6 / 17.6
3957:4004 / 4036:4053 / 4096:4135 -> -3.6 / 22.2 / 30.9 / 29.2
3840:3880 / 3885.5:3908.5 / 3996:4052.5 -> -2.2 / 15.7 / 21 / 30.9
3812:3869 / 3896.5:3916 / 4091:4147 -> -4.5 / 14.4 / 22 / 29.2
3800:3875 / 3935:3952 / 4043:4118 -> 3.4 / 15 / 17.1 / 29.6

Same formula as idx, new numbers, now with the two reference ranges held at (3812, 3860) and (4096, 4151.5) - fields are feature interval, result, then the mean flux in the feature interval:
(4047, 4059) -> -2.1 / 29.9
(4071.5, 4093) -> -2.7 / 30.4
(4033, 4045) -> -3.2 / 31.3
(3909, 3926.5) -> -2.5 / 20.9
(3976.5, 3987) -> -1.6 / 25.1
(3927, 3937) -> 4.3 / 10.8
